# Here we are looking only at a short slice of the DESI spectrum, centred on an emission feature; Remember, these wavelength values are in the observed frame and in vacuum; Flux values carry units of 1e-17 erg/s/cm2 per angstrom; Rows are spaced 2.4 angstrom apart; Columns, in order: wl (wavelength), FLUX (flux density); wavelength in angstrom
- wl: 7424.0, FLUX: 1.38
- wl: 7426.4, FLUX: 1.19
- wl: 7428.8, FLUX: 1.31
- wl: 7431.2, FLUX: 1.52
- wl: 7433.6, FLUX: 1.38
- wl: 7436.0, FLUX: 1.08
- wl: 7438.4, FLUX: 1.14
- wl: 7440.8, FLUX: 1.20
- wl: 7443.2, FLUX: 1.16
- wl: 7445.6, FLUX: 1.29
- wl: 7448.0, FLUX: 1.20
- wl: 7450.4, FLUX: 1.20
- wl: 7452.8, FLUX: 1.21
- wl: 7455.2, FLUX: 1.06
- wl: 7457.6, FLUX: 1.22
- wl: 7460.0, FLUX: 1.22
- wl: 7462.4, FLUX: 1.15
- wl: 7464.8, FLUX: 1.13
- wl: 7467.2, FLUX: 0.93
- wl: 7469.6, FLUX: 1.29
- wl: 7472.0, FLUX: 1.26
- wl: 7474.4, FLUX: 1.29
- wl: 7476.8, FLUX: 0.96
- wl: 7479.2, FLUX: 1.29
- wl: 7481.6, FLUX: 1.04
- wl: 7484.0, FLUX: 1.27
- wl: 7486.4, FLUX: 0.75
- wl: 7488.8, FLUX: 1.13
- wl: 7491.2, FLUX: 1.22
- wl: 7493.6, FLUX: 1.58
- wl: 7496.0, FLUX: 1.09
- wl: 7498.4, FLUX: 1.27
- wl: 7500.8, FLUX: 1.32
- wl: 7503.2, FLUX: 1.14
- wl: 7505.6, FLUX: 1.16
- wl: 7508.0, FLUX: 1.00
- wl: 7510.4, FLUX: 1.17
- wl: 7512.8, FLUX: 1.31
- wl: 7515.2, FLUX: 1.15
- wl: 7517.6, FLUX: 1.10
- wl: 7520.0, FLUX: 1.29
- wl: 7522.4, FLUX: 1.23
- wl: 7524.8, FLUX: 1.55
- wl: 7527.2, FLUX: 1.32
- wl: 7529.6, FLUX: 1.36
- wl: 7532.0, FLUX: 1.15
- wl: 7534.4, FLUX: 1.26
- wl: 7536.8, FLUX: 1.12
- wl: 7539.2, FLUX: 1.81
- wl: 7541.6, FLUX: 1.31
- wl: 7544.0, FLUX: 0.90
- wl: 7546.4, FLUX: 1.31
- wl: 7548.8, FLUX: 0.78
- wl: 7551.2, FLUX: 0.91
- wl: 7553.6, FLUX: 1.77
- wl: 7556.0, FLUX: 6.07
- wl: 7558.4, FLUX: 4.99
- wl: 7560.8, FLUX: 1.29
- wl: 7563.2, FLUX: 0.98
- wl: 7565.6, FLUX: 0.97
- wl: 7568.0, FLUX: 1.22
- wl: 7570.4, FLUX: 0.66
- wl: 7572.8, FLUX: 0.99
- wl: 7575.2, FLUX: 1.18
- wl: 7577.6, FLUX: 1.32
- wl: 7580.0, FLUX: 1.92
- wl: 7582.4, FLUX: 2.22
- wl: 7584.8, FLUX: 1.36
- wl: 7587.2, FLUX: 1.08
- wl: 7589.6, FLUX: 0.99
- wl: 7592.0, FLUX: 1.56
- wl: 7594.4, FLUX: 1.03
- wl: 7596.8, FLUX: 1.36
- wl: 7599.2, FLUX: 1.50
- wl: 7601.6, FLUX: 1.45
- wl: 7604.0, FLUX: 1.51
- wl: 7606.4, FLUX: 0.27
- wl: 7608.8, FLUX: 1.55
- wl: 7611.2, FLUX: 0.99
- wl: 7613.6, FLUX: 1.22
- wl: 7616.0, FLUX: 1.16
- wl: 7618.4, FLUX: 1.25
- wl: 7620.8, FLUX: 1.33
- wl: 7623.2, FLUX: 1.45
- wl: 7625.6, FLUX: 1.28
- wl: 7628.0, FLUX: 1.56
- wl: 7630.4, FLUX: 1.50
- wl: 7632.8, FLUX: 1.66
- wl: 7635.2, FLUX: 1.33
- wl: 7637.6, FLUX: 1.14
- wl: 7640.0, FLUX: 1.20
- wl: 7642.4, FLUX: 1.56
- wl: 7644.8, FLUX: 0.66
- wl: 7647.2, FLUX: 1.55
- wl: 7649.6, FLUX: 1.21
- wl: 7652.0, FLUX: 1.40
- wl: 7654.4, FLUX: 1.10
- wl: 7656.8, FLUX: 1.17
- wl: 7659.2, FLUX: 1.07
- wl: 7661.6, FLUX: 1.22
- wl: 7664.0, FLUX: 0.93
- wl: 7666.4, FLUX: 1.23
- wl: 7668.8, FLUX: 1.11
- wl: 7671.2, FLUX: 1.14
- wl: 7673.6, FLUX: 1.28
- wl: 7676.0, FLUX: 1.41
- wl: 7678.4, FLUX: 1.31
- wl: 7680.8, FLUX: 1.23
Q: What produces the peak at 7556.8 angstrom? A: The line H-alpha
